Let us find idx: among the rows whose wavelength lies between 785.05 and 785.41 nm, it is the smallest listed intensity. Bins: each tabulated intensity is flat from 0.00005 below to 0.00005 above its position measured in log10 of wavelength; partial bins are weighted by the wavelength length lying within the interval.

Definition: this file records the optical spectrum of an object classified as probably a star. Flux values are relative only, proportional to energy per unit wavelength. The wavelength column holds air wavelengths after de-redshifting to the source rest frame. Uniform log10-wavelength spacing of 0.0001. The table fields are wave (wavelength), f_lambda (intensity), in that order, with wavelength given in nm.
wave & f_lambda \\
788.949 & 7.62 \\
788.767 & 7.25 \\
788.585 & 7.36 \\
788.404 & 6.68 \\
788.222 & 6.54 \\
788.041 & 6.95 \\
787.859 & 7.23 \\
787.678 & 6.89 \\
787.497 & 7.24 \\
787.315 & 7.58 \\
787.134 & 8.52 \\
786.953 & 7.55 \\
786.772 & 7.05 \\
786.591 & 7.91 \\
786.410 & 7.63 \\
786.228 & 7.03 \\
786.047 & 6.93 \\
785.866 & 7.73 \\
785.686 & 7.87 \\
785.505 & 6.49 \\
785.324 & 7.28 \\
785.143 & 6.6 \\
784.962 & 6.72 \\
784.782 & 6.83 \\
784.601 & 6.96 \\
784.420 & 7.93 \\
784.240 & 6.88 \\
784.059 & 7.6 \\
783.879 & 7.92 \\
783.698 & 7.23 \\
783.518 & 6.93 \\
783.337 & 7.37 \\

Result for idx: 6.6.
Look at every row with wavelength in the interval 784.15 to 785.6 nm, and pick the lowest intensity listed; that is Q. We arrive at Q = 6.49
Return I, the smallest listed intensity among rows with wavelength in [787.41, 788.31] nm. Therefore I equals 6.54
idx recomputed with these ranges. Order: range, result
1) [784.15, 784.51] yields 6.88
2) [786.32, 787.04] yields 7.05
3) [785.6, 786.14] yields 6.93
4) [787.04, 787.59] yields 7.24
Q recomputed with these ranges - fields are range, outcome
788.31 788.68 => 6.68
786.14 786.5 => 7.03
